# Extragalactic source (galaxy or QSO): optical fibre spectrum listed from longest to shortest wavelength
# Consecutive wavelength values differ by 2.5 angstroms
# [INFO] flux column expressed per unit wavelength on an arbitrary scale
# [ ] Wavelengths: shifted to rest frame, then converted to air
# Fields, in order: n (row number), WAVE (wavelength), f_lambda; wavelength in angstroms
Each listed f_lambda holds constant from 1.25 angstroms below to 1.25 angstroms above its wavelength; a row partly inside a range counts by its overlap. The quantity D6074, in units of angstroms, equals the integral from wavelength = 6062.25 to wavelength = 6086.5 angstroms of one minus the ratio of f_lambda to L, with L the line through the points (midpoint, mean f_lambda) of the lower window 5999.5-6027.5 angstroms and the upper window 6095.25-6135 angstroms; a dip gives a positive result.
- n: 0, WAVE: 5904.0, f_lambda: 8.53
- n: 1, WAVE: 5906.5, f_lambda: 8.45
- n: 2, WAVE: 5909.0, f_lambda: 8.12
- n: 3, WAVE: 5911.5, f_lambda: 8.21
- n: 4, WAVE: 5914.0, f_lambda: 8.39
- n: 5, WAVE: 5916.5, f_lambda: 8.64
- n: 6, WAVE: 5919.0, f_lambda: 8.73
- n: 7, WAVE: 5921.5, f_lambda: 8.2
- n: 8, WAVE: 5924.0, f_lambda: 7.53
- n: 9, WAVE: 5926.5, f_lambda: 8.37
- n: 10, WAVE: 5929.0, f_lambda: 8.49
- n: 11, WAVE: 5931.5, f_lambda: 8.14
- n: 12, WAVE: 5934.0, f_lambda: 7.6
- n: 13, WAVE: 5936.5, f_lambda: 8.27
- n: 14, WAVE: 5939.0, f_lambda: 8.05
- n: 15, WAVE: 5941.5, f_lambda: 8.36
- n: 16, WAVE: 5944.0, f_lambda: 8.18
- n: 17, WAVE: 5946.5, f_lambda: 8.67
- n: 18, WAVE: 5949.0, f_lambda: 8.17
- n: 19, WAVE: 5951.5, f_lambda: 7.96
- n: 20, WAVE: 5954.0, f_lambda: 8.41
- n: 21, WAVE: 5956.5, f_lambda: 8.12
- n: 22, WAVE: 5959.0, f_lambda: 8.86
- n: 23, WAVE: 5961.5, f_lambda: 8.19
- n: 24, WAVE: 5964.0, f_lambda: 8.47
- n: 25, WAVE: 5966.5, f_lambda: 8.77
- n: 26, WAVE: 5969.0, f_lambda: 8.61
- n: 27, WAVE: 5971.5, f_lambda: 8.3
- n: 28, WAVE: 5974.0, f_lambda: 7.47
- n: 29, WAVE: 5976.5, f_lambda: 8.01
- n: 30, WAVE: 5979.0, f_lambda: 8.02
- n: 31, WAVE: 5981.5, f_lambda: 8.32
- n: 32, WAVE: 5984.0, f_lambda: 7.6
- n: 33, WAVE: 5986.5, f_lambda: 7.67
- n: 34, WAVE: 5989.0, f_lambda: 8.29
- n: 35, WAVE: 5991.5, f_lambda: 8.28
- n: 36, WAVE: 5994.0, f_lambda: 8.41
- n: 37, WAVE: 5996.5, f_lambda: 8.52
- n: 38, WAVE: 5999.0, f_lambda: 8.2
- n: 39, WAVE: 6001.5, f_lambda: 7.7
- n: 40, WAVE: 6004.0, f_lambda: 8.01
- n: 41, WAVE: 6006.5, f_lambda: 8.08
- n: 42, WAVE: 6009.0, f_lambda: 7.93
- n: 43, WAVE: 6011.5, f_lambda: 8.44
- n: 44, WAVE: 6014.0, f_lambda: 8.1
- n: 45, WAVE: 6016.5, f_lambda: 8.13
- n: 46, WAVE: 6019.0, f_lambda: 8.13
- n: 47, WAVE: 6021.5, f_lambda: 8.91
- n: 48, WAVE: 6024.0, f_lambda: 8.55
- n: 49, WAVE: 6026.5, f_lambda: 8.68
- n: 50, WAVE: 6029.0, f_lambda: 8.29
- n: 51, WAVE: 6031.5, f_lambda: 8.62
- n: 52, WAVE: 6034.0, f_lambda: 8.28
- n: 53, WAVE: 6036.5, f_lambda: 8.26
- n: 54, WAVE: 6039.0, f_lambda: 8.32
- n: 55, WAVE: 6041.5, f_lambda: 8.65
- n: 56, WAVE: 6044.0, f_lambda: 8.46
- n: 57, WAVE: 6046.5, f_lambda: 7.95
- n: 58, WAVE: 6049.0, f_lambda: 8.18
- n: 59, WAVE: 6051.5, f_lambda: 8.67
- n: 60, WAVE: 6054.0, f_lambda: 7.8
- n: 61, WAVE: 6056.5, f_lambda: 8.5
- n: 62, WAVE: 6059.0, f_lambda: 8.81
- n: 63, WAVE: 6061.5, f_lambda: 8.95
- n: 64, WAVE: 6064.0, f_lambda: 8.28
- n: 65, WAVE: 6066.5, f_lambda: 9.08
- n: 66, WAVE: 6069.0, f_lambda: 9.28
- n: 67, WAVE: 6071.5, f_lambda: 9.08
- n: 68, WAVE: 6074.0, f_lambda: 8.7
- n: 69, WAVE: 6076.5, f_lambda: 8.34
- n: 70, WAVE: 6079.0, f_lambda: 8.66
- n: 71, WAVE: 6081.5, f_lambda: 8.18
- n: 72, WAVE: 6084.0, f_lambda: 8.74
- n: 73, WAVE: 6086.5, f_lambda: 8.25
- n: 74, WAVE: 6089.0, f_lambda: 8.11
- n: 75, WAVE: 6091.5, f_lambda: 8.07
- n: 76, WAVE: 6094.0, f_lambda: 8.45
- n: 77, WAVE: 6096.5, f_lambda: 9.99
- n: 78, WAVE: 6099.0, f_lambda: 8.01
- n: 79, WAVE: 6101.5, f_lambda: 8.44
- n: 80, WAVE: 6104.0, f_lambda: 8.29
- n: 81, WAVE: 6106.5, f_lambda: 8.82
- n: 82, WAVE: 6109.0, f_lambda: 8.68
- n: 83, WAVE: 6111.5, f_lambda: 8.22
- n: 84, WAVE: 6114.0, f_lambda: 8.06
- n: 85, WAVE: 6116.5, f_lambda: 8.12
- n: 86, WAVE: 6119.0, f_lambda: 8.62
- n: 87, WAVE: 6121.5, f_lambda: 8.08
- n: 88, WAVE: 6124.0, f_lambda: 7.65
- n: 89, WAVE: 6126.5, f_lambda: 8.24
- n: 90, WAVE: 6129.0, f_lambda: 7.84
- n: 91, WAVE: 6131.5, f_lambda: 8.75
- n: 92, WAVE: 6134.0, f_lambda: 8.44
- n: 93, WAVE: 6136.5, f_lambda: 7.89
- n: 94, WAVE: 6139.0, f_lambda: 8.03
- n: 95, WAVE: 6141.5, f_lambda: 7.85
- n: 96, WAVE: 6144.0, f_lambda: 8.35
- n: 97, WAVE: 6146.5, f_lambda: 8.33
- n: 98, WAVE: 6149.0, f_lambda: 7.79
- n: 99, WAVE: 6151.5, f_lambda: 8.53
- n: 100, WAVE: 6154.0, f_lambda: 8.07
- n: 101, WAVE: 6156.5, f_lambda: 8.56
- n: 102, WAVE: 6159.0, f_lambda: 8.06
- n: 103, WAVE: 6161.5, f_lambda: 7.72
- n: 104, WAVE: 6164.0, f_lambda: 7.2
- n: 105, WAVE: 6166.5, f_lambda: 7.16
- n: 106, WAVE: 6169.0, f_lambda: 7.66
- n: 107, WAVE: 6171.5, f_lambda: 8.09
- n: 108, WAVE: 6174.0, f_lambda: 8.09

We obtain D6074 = -1.0 angstroms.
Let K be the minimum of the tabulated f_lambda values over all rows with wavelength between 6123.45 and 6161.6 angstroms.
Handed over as 7.65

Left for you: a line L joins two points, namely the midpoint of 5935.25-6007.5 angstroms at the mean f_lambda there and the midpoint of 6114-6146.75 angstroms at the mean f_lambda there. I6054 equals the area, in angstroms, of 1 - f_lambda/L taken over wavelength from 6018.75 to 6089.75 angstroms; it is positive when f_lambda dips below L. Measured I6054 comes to -2.9 angstroms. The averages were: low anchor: 8.21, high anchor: 8.16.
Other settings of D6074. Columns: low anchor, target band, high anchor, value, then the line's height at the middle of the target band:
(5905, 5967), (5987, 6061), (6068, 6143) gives 0.2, 8.34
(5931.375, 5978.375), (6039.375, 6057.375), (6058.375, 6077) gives 0.9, 8.73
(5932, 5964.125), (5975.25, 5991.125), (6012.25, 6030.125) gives 0.6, 8.32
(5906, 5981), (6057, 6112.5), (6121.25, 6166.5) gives -3.4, 8.11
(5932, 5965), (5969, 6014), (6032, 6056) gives 1.0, 8.27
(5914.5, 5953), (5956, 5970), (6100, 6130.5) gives -0.5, 8.23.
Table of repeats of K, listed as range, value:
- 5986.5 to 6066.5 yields 7.67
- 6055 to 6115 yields 8.01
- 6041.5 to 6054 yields 7.8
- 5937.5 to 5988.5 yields 7.47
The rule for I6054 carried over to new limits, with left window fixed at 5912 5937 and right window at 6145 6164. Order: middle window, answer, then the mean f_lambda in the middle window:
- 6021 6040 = -0.7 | 8.47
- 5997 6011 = 0.3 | 8.04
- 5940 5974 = -0.6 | 8.35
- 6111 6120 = -0.1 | 8.25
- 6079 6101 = -1.0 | 8.48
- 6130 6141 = -0.2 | 8.24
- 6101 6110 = -0.5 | 8.56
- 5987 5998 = -0.2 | 8.32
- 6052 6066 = -0.6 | 8.51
